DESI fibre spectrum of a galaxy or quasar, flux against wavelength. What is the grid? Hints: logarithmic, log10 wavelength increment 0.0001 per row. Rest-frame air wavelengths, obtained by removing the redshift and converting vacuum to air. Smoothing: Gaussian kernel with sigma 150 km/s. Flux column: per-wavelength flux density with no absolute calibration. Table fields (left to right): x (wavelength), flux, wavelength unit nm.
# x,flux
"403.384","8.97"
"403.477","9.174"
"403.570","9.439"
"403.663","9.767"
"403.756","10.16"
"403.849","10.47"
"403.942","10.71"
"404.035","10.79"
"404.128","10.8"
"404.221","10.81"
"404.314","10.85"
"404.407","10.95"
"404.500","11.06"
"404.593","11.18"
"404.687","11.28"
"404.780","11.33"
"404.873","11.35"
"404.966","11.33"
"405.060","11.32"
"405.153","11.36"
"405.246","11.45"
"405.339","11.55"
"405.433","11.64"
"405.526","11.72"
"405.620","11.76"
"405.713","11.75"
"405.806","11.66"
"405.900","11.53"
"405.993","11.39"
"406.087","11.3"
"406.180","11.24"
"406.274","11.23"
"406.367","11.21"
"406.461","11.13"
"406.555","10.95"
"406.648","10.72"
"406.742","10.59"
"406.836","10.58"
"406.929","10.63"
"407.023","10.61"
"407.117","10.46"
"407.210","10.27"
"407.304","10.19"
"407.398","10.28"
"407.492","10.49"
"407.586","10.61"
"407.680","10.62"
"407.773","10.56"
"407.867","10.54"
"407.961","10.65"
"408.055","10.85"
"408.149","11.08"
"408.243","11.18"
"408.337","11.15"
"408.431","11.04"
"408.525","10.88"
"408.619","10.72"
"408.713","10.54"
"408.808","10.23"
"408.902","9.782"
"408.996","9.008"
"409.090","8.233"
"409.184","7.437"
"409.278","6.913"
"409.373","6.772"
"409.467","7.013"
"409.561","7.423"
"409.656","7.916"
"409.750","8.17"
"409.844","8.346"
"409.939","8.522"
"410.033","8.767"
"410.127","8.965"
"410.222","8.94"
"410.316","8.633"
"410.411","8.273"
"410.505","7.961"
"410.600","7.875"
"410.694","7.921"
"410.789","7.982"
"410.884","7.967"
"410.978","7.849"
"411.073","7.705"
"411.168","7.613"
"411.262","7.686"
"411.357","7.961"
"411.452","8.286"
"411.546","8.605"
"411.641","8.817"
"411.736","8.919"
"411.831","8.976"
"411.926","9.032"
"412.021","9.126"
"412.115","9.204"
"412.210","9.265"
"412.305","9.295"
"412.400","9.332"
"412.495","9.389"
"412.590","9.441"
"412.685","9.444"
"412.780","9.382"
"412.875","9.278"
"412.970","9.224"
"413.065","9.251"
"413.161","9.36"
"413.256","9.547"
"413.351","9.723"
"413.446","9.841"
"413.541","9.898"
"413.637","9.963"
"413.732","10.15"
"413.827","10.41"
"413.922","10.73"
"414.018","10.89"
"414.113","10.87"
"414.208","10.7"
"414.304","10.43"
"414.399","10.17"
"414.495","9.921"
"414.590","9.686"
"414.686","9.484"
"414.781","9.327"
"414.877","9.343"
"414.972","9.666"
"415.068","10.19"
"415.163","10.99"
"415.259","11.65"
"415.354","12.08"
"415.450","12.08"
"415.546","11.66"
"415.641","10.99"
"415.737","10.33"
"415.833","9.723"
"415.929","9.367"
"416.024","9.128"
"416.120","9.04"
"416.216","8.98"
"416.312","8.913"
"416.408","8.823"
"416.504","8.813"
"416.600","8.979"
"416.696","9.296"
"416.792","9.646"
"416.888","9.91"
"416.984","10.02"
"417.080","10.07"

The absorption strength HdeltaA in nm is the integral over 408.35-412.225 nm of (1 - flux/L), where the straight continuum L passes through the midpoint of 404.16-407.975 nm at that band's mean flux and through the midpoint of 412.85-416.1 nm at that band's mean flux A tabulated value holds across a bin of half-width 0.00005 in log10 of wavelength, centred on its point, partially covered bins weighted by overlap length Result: 0.74 nm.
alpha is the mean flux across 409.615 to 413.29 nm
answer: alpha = 8.67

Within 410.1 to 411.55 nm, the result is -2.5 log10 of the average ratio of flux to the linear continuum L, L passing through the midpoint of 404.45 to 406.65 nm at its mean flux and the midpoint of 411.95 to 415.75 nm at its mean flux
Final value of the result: 0.28 mag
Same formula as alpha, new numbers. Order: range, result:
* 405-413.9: 9.69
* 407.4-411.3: 9.06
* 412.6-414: 9.74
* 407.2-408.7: 10.7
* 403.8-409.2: 10.8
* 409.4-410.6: 8.21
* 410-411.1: 8.24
